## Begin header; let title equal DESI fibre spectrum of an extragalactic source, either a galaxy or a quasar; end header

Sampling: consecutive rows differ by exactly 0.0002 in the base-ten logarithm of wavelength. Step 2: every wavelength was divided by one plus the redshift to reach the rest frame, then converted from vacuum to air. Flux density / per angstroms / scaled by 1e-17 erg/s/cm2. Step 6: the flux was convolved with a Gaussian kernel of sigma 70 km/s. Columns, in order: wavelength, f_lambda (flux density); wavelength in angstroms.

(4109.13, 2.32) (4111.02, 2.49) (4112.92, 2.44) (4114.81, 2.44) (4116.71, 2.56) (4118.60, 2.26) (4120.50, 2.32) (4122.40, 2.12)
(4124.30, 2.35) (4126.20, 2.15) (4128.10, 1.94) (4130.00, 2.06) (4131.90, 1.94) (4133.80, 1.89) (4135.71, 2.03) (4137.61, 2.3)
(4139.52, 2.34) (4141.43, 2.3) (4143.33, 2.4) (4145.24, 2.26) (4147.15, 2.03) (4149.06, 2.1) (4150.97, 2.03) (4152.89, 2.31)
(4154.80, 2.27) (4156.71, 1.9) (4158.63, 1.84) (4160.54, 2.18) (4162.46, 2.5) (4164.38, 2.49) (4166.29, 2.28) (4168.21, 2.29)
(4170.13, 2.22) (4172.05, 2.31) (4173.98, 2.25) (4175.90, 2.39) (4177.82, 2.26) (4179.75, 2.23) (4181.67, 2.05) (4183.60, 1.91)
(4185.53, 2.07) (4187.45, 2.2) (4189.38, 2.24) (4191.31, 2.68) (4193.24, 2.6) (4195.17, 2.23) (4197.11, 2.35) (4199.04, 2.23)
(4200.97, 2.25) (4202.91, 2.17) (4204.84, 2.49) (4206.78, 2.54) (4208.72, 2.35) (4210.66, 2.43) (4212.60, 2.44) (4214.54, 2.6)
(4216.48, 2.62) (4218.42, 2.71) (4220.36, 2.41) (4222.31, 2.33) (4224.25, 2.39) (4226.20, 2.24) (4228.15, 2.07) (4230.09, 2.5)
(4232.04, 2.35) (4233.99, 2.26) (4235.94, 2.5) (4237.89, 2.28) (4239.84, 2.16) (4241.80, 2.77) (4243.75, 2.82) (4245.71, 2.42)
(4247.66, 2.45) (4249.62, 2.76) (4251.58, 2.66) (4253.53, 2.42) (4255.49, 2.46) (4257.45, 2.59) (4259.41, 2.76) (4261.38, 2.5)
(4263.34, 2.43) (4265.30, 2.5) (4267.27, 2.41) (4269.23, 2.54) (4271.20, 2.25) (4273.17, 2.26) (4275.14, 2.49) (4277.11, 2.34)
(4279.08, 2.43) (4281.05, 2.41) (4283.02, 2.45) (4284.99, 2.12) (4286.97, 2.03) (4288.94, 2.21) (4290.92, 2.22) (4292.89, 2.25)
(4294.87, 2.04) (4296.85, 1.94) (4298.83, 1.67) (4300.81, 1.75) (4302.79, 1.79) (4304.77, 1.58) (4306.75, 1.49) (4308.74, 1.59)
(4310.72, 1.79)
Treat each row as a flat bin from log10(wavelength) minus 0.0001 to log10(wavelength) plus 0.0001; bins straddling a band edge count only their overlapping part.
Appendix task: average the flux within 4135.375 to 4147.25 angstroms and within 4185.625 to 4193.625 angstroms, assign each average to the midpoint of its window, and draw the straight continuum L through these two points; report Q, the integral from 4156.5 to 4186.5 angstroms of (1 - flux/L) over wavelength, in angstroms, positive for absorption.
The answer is 1.7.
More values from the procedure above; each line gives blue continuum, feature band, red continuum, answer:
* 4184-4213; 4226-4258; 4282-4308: -4.3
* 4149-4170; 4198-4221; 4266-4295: -2.0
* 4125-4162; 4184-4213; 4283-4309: -4.0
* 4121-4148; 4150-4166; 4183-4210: 0.2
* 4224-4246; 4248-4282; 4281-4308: -4.6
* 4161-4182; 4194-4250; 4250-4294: -1.5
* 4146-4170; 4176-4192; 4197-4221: 0.7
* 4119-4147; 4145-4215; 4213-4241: 0.4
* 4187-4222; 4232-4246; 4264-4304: -0.8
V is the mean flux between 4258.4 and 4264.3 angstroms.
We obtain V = 2.56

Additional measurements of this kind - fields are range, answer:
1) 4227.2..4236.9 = 2.34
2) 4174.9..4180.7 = 2.29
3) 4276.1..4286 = 2.35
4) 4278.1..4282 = 2.42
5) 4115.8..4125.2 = 2.32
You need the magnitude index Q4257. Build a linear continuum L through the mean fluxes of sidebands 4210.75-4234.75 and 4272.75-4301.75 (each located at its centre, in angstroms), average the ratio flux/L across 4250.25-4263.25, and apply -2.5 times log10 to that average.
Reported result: -0.12 mag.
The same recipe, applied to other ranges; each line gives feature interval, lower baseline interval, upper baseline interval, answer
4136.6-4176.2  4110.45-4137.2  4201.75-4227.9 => 0.03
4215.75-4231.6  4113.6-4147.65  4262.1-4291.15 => -0.05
